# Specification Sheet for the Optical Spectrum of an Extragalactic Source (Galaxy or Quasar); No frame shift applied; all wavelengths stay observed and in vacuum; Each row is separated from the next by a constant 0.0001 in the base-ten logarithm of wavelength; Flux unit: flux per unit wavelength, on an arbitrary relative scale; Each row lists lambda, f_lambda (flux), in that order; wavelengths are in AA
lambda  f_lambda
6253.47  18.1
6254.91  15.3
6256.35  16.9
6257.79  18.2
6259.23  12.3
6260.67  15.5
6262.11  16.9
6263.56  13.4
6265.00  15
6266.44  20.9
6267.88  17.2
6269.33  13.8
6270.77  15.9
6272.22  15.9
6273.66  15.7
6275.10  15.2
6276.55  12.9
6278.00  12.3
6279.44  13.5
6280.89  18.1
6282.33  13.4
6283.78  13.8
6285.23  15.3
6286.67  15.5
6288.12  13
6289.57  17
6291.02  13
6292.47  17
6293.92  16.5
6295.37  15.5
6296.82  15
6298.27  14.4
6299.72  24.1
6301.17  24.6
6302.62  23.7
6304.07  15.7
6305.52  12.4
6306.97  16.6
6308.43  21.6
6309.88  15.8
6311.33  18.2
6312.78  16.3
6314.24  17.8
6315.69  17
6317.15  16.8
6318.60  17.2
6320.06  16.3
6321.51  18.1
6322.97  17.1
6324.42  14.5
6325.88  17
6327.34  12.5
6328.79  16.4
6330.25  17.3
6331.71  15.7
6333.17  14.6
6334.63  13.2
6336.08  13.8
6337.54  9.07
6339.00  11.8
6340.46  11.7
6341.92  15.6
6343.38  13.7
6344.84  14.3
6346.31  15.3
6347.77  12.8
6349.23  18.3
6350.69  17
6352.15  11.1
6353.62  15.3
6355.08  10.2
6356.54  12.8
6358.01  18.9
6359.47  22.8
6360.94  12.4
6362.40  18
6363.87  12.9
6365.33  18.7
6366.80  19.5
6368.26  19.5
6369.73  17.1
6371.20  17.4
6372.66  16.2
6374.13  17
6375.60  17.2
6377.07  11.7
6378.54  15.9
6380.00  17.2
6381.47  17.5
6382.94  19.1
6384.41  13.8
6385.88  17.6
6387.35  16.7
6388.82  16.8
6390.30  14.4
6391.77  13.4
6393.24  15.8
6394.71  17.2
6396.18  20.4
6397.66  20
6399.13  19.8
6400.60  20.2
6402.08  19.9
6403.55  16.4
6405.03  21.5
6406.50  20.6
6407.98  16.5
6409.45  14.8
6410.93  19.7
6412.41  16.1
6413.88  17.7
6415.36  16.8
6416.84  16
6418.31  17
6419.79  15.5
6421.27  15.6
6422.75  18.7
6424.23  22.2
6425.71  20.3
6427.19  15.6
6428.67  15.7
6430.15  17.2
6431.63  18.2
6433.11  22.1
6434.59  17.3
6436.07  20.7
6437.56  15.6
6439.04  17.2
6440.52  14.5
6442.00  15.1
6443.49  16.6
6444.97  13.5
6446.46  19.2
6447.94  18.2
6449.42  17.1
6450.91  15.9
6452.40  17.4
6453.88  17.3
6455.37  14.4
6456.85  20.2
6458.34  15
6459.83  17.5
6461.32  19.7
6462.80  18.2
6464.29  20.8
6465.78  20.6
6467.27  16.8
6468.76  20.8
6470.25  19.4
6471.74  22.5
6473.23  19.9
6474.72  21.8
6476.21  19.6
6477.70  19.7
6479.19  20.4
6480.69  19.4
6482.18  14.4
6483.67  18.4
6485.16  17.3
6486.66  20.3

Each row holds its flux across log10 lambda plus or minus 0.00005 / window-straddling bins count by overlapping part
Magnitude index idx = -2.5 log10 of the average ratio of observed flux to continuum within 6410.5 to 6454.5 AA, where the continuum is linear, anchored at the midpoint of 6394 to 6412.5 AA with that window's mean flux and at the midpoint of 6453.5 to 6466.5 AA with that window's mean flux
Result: 0.07 mag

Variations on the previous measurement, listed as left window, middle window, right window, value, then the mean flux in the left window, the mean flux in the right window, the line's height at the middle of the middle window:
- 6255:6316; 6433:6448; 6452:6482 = 0.096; 16.2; 19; 18.6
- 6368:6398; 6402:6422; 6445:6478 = 0.001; 16.7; 18.6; 17.4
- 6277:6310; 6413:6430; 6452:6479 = 0.061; 16.4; 19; 18.4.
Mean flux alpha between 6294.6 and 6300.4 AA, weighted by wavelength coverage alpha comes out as 17.2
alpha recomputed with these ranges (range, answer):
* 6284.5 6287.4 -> 15.4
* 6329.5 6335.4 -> 15.2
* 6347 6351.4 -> 16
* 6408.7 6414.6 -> 17.1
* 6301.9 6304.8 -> 19.7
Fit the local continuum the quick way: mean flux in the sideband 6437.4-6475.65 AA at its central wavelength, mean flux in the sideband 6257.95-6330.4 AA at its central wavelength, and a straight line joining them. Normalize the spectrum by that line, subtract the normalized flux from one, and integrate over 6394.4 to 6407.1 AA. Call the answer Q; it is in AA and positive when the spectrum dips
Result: -1.7 AA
